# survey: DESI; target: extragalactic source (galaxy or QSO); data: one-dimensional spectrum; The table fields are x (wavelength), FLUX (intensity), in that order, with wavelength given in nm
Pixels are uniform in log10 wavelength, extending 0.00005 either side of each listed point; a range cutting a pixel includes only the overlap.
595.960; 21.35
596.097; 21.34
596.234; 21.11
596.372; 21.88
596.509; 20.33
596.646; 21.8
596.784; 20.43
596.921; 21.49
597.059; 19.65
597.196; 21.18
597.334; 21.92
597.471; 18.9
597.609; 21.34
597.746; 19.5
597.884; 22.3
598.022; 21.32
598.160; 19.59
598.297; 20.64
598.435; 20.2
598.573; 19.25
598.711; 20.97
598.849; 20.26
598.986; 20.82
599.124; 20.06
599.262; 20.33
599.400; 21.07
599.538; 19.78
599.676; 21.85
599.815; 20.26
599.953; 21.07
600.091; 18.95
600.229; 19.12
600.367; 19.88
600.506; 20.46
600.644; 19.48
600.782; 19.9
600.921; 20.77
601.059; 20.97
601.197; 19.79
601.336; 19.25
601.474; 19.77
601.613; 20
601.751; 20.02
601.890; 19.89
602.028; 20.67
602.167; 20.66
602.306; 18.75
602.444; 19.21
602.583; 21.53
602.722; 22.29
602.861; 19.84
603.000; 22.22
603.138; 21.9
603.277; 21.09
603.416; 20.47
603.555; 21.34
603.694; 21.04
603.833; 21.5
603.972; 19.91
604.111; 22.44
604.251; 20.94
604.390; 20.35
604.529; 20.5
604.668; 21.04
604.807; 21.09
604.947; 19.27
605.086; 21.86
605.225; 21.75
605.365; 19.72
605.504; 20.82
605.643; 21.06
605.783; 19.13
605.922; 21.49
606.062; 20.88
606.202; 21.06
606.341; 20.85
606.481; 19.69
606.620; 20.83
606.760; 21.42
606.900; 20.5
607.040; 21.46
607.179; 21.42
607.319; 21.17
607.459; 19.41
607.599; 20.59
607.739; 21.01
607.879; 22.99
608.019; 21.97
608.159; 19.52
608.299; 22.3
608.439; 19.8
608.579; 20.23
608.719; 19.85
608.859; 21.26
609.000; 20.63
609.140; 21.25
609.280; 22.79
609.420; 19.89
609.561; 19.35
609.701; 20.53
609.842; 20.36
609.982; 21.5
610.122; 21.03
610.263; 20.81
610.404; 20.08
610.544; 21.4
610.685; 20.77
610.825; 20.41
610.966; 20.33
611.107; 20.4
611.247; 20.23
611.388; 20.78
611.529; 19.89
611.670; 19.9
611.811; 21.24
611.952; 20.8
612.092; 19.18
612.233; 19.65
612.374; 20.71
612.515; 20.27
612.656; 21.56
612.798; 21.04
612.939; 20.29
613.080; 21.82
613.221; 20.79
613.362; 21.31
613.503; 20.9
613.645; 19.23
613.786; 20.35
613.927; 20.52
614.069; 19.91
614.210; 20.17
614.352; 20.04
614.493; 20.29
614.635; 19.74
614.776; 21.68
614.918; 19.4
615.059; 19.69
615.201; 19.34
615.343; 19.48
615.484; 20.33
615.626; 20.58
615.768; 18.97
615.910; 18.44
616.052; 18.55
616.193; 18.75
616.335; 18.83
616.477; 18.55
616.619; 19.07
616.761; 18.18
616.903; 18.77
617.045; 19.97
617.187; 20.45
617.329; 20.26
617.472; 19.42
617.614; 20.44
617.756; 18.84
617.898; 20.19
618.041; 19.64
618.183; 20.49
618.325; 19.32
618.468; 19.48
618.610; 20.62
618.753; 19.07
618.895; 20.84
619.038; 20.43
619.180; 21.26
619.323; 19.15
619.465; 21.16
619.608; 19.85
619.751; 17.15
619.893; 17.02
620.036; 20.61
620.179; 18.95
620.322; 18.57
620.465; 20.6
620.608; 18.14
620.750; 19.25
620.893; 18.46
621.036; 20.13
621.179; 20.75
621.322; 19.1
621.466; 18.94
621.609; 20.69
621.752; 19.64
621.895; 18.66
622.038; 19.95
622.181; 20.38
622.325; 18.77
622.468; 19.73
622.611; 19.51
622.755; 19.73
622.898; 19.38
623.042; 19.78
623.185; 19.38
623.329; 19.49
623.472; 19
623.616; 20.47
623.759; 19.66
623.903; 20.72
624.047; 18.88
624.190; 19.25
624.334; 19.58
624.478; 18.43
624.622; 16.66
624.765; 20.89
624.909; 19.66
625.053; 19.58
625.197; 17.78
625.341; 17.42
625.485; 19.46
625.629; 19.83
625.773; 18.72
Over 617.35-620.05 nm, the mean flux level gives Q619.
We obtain 19.7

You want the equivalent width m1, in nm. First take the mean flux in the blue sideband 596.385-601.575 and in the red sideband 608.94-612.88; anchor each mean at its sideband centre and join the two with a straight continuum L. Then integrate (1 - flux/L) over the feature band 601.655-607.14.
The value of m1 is -0.08 nm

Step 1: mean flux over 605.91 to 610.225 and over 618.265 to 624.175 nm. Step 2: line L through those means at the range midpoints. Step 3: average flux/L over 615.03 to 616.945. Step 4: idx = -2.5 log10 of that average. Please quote 0.05 mag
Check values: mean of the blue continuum 20.9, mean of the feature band 19.1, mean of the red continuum 19.6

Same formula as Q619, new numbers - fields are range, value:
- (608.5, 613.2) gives 20.6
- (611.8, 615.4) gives 20.4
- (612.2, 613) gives 20.6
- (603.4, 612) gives 20.8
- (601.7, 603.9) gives 20.8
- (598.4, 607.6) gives 20.6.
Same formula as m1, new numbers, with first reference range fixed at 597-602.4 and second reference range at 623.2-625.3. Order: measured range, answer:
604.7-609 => -0.18 nm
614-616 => -0.02 nm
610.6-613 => -0.08 nm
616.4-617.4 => 0.01 nm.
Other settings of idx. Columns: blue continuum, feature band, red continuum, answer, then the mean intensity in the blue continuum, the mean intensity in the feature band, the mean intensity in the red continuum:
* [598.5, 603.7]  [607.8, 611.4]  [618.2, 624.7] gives -0.04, 20.4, 20.8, 19.5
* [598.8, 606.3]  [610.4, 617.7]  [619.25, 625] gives -0.01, 20.6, 20.1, 19.4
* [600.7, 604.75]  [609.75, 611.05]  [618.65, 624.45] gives -0.03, 20.6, 20.7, 19.5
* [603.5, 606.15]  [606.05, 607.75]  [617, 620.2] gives -0.01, 20.8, 20.8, 19.8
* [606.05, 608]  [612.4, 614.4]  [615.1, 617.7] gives -0.04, 21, 20.6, 19.4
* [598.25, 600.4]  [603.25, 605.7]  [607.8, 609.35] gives -0.01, 20.3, 20.9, 21.1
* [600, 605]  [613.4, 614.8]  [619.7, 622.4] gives -0.03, 20.5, 20.3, 19.3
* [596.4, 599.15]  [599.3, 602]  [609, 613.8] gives 0.03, 20.6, 20.1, 20.6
